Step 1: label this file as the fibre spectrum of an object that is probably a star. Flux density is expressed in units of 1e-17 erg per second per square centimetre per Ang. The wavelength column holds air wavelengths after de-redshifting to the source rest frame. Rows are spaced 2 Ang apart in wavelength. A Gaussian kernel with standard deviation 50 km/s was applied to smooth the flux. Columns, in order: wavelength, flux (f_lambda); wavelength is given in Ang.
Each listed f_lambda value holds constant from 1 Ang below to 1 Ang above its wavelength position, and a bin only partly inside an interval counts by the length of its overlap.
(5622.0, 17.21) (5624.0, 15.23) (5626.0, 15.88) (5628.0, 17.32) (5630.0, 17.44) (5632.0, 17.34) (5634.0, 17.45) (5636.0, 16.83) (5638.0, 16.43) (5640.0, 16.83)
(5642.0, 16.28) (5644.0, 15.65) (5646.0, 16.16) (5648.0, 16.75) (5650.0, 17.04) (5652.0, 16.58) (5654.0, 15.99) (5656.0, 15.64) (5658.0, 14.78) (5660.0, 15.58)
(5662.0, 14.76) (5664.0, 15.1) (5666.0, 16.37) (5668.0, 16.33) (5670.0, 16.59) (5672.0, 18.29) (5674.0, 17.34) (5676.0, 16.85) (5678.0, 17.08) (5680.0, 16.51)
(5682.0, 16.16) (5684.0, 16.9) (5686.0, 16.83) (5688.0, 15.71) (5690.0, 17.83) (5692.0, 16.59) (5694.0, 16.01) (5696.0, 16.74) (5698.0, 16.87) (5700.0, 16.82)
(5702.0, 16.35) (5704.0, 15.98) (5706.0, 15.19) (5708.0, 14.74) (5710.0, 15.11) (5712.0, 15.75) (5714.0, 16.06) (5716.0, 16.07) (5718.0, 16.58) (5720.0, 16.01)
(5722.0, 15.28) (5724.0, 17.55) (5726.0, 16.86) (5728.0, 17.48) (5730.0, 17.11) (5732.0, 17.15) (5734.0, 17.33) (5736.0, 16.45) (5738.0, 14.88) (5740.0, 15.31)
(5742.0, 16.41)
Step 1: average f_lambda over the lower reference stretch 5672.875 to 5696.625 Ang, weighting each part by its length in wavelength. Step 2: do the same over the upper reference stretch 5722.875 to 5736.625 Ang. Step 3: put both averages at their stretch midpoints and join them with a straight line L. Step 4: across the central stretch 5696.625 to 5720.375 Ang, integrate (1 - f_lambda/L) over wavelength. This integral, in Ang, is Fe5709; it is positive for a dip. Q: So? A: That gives 1.4 Ang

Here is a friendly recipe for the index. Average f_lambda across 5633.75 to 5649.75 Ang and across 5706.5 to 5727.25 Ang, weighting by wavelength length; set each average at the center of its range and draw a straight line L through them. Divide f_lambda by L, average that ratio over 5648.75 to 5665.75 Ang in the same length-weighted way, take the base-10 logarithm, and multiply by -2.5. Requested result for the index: 0.05 mag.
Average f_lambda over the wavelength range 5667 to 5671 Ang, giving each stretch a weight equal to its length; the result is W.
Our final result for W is 16.5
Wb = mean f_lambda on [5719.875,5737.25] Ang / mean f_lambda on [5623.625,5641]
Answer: 1.00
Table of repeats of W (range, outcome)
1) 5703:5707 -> 15.6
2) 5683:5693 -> 16.8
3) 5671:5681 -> 17.2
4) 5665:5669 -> 16.4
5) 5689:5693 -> 17.2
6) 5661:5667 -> 15.4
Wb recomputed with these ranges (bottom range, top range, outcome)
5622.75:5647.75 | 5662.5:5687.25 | 1.00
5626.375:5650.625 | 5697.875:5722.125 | 0.95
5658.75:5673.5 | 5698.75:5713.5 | 0.97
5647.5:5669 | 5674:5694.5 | 1.05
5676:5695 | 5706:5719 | 0.94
